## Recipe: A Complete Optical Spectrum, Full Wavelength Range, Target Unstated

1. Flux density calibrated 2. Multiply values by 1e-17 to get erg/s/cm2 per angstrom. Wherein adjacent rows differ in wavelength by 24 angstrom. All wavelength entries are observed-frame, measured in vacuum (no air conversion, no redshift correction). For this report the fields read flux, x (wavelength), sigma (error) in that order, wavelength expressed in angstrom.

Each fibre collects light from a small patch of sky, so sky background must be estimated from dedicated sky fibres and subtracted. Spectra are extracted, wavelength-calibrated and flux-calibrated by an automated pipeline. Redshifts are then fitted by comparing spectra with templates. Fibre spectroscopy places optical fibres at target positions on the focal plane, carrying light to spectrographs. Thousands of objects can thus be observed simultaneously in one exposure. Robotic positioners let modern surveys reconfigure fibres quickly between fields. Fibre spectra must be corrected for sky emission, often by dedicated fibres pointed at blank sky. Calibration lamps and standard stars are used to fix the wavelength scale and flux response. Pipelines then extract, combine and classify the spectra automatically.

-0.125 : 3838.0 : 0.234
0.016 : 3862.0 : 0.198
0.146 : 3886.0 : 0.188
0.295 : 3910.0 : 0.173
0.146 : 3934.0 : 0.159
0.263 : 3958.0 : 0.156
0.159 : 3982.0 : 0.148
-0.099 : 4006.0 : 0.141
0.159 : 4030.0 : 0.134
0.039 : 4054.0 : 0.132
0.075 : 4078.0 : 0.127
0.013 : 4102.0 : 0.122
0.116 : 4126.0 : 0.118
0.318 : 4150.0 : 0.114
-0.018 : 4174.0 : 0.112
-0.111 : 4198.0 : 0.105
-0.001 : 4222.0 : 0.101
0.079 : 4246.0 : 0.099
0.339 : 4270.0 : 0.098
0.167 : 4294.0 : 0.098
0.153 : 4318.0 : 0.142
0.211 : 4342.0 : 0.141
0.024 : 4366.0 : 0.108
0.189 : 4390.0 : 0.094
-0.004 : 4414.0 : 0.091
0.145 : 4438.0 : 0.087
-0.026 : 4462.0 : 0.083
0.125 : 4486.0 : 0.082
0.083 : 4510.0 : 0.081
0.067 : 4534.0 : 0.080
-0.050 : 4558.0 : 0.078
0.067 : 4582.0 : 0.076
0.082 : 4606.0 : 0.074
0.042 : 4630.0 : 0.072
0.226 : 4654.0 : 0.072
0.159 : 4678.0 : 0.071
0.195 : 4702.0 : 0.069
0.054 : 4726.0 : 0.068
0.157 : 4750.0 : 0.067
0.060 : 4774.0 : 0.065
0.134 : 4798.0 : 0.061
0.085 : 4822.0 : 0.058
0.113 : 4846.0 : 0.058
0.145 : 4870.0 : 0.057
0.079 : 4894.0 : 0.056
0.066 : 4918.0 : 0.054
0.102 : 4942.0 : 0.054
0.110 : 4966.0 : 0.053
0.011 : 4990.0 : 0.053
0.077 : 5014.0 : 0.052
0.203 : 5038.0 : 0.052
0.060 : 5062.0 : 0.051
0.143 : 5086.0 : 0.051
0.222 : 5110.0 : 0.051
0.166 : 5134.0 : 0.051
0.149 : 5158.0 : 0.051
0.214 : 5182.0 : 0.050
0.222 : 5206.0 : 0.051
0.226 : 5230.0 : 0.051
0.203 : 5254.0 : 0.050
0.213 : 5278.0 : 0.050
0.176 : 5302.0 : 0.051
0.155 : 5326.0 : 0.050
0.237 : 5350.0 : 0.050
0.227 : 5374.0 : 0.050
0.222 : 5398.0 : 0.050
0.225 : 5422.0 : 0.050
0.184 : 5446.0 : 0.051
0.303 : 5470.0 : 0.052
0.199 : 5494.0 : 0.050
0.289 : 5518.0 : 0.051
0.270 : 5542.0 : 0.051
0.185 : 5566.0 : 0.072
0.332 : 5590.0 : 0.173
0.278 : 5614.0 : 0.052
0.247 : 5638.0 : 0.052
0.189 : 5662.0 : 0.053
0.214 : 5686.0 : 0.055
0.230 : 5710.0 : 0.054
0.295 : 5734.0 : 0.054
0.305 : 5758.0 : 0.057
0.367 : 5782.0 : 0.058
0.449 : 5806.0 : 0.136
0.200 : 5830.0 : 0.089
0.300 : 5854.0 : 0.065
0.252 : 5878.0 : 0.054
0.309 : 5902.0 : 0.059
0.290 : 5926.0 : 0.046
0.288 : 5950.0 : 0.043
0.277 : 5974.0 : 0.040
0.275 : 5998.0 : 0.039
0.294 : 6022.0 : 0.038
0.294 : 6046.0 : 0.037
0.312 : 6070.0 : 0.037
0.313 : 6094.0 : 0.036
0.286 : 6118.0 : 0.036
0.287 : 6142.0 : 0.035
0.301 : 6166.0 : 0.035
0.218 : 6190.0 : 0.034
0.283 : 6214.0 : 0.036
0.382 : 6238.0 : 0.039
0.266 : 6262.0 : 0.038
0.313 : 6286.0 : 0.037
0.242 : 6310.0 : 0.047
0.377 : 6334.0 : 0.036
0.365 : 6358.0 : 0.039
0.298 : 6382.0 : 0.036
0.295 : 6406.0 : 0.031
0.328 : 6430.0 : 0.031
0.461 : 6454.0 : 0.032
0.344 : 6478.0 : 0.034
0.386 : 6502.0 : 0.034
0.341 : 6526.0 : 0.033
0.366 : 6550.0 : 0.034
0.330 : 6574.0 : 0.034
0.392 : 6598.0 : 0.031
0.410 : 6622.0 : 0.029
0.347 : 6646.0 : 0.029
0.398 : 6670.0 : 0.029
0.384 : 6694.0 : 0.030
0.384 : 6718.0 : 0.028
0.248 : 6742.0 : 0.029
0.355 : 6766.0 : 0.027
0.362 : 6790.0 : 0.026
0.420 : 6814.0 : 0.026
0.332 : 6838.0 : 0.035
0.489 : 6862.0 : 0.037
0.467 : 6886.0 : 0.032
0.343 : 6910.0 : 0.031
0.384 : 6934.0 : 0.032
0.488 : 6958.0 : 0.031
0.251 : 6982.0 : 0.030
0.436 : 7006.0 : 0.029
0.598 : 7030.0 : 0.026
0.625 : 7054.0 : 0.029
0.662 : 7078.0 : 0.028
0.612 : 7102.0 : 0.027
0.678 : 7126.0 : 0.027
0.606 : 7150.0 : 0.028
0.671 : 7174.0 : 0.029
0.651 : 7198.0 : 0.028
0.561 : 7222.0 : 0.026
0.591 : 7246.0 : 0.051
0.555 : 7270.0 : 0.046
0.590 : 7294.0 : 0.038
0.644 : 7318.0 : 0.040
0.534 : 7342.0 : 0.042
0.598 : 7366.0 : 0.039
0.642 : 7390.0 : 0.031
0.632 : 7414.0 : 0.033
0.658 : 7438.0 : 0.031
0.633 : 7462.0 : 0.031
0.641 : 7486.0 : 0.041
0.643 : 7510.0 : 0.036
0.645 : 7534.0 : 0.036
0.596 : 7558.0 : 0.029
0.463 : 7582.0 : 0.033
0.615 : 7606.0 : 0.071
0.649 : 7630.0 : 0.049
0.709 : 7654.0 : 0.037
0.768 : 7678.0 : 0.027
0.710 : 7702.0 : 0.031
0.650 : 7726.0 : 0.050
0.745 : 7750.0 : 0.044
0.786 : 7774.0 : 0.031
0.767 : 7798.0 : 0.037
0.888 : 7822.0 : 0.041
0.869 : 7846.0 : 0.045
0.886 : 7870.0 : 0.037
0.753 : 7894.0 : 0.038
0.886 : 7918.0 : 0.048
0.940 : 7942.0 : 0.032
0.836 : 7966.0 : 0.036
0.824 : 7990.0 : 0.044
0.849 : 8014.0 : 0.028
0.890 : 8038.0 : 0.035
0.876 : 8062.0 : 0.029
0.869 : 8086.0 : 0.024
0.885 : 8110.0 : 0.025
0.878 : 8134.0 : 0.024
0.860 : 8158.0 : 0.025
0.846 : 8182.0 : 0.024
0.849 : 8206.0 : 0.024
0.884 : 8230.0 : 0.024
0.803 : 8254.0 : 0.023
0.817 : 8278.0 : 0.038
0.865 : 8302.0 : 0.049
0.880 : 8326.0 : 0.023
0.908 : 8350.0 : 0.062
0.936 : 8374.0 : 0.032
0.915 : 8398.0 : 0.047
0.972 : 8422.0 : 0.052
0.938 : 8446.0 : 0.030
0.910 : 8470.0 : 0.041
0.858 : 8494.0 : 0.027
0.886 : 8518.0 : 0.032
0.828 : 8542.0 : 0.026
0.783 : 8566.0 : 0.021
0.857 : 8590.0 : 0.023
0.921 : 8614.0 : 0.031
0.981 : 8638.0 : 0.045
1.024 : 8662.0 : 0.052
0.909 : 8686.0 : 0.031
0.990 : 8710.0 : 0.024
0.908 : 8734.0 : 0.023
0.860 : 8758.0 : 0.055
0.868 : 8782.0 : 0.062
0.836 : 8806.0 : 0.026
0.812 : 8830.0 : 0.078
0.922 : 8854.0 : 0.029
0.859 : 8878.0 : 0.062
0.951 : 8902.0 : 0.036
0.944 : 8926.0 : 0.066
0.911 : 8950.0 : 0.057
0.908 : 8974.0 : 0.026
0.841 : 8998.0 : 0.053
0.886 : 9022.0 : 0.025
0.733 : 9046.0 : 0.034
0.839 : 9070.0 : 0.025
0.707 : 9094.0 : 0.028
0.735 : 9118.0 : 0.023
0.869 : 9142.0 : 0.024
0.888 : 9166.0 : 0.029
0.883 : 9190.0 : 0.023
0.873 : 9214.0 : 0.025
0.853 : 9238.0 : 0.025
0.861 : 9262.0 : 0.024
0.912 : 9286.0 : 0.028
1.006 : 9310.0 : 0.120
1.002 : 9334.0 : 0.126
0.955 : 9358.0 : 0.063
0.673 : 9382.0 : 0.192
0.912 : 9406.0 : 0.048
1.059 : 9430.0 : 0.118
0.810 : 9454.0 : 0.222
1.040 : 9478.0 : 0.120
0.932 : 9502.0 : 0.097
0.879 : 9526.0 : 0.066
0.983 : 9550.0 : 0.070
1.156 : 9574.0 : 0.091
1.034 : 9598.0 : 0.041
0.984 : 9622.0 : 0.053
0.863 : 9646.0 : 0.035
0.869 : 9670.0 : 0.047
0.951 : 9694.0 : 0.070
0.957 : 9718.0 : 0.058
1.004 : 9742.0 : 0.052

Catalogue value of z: 0.759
